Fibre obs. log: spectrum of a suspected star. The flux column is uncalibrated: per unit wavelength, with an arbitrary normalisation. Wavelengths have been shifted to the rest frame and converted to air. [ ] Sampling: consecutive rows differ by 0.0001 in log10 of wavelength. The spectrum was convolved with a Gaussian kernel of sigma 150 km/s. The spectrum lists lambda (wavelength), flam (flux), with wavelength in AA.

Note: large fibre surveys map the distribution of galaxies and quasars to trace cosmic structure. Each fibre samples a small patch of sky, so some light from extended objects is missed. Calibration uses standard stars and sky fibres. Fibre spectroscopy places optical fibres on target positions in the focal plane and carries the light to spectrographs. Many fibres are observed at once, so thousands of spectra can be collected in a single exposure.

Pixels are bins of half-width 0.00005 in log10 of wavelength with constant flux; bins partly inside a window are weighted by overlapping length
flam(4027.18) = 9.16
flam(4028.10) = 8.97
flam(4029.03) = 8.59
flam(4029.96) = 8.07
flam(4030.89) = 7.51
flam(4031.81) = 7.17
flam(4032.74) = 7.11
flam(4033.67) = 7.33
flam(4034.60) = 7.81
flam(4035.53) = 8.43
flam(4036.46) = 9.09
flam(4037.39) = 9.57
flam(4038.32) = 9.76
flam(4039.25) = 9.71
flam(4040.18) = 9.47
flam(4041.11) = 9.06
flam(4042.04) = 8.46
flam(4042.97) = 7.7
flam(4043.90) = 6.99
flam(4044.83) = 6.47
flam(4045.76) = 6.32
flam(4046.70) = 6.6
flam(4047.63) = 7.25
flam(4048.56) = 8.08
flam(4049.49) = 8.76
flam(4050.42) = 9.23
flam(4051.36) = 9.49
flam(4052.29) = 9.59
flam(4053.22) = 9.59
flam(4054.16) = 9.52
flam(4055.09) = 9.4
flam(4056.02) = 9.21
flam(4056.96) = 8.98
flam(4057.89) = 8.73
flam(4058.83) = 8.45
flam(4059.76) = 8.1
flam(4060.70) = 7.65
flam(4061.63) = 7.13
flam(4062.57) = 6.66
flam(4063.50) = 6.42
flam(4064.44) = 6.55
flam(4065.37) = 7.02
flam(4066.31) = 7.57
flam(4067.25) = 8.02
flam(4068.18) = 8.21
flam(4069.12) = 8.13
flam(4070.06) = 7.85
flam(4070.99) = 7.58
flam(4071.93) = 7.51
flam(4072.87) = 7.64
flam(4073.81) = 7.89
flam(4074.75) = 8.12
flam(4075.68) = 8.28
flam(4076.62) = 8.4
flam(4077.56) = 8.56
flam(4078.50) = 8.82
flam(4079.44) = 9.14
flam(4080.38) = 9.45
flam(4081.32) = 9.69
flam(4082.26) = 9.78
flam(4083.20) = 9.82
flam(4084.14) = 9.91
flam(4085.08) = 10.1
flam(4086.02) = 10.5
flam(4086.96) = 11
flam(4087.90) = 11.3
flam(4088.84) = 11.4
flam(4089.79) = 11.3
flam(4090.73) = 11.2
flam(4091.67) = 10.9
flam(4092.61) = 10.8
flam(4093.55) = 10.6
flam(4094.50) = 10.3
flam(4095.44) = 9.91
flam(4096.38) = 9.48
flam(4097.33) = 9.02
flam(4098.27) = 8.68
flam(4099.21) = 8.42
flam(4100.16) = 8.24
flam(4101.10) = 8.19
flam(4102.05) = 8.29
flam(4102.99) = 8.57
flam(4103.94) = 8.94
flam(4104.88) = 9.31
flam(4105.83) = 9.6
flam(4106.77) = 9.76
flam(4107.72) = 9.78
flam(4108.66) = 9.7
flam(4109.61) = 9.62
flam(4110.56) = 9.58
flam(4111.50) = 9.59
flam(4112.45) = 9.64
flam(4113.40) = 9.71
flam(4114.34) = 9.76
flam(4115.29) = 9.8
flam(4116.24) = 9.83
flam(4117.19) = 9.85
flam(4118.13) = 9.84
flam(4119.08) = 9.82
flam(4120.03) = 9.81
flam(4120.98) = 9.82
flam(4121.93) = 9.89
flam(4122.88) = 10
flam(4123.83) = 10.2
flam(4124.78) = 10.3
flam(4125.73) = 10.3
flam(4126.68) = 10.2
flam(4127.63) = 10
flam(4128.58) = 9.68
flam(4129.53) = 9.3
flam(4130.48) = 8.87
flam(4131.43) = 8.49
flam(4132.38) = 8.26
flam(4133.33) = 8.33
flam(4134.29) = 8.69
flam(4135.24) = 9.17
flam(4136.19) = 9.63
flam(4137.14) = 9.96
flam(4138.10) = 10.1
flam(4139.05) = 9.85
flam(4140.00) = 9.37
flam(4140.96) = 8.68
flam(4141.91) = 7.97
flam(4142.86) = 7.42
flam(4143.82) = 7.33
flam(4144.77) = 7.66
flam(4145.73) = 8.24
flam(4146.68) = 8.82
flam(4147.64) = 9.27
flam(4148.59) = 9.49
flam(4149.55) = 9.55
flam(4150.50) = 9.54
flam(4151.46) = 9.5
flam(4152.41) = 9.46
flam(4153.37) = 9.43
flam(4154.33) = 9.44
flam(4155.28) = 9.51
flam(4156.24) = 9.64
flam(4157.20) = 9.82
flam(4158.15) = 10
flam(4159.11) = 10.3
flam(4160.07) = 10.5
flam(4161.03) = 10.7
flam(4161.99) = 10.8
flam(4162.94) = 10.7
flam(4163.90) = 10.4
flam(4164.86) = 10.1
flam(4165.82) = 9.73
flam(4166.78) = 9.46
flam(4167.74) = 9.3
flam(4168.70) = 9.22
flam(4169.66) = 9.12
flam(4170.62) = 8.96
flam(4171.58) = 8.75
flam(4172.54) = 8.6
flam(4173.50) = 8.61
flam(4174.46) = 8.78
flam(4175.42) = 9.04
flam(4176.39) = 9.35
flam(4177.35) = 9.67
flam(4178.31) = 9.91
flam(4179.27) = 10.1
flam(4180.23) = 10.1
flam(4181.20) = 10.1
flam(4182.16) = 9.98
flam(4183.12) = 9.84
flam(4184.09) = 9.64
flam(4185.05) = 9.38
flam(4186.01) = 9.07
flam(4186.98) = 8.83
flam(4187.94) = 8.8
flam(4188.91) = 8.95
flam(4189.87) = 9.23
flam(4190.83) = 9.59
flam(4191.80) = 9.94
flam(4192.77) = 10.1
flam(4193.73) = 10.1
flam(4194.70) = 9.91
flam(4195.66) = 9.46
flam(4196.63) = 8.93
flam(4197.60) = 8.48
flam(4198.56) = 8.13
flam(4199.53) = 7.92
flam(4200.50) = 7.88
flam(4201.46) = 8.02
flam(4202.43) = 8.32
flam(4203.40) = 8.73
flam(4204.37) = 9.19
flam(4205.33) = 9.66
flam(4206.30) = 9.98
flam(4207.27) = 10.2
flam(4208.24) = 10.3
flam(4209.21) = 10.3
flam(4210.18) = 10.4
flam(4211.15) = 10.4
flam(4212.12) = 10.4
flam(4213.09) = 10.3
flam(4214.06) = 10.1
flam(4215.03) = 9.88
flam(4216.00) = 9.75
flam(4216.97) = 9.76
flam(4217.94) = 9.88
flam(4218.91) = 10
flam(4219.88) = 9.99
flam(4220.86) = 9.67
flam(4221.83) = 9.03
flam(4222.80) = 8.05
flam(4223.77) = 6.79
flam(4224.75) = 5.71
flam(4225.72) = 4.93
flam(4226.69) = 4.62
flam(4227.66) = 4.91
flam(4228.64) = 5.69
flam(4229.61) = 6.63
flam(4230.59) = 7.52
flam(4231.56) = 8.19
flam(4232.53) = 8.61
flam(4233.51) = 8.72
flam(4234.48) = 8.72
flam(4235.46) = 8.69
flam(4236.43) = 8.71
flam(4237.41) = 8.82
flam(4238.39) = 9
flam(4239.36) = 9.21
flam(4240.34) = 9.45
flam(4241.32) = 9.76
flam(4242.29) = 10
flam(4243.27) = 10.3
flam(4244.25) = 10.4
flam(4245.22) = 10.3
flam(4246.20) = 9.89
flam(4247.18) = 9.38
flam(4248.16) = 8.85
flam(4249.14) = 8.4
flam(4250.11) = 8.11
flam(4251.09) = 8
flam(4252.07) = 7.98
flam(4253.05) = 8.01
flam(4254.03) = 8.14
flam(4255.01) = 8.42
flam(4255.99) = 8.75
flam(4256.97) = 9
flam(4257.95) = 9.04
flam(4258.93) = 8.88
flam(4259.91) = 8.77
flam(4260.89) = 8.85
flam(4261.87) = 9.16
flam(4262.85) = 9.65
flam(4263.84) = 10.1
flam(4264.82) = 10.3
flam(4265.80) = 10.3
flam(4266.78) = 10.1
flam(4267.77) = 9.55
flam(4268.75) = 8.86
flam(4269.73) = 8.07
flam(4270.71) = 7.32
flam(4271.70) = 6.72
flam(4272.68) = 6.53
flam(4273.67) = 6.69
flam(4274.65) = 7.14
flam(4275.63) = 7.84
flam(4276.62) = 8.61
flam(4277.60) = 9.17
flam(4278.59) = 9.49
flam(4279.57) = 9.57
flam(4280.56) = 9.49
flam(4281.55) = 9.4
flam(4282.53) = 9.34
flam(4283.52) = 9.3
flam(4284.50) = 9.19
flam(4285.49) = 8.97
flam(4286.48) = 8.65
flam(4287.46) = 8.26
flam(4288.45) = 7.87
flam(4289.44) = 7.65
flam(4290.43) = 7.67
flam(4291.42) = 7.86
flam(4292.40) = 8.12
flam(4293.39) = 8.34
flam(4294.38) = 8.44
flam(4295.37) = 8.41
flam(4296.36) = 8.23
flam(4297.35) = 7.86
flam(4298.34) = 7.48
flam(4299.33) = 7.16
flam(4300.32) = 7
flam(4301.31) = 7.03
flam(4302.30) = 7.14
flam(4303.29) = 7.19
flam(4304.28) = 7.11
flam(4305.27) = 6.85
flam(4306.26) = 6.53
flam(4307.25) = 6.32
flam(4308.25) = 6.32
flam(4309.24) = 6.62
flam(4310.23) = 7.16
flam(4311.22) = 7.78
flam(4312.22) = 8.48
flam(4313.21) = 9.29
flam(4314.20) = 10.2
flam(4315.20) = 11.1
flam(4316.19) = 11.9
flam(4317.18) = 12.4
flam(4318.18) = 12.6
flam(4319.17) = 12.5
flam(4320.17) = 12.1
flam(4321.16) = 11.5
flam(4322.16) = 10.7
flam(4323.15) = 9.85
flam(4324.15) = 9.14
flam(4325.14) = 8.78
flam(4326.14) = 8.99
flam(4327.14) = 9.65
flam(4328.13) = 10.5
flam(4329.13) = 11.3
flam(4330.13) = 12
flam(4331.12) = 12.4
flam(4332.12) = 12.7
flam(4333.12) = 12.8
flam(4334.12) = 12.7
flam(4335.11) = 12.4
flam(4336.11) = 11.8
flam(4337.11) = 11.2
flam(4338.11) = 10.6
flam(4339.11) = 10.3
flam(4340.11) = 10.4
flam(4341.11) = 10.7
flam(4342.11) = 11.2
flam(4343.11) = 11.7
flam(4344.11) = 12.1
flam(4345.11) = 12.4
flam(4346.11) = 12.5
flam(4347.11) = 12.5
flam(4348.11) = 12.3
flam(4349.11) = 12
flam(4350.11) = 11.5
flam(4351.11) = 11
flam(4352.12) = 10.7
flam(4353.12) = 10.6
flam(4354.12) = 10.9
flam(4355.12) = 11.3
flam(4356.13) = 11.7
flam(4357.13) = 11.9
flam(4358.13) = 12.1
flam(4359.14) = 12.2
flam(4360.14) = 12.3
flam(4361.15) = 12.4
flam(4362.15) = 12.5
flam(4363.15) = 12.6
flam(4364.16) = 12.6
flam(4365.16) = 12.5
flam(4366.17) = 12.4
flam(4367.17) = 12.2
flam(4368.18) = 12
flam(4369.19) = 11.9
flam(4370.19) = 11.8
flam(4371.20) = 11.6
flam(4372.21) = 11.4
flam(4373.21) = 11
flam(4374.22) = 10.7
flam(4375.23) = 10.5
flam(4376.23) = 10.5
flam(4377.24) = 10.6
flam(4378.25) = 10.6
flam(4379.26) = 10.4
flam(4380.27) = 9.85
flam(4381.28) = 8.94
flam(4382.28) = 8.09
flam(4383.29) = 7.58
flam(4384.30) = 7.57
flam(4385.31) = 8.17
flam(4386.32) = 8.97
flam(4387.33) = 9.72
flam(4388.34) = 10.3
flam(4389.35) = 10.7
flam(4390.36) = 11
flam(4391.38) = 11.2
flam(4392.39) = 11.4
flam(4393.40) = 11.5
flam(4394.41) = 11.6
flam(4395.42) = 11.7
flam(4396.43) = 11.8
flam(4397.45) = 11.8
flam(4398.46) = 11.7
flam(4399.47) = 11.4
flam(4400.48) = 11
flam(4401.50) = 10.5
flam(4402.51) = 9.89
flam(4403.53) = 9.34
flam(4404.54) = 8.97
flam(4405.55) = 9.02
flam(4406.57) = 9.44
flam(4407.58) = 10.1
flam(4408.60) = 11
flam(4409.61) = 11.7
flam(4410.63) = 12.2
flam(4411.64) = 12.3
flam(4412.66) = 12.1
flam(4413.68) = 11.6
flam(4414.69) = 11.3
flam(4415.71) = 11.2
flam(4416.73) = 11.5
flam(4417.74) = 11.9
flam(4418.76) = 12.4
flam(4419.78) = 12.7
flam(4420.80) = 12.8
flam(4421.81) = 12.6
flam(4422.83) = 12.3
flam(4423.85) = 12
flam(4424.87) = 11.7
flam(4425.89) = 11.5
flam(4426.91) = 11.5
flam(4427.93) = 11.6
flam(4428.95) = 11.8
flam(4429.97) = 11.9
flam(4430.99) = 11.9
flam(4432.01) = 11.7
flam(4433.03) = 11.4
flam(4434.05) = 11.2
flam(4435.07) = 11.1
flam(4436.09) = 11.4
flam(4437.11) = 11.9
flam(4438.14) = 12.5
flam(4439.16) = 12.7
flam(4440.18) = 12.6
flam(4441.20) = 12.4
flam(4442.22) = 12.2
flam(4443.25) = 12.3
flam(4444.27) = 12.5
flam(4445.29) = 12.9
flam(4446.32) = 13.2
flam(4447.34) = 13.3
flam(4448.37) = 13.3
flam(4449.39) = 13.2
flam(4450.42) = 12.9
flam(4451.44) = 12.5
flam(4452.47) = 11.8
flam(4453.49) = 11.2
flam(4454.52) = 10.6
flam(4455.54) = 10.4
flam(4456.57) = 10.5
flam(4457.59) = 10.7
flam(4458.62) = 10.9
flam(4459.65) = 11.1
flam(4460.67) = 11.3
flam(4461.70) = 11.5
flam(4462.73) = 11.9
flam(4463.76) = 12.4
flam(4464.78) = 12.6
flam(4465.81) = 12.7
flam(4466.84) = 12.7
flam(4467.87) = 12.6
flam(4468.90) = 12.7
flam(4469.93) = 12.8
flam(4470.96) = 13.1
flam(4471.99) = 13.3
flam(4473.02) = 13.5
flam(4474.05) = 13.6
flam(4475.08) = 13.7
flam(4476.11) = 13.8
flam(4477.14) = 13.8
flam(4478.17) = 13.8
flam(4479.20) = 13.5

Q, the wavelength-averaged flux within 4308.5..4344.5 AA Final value 10.7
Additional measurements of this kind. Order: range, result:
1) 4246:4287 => 8.75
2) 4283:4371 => 10.2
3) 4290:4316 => 7.81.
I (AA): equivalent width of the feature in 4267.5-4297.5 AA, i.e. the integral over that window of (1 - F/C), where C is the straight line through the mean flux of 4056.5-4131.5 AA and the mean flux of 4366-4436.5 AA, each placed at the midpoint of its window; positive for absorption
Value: 5.7 AA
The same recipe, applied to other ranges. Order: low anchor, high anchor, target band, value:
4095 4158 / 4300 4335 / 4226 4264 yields 3.82 AA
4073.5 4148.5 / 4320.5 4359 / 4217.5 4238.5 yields 5.17 AA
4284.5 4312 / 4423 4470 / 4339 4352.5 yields -3.85 AA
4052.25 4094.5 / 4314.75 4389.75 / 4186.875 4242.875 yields 6.73 AA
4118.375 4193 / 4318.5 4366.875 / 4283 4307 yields 6.90 AA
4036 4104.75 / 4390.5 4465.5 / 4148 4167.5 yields -0.80 AA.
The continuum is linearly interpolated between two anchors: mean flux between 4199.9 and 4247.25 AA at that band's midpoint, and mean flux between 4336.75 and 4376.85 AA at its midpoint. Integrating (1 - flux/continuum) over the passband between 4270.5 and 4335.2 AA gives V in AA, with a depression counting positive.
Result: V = 9.3 AA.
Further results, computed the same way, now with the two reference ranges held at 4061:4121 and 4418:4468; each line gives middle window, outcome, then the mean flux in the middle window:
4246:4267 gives 3.04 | 8.98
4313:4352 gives -0.77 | 11.3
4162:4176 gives 0.56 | 9.39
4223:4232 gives 3.60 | 6.16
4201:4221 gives 0.69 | 9.77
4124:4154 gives 1.27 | 9.14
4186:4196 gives 0.50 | 9.47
